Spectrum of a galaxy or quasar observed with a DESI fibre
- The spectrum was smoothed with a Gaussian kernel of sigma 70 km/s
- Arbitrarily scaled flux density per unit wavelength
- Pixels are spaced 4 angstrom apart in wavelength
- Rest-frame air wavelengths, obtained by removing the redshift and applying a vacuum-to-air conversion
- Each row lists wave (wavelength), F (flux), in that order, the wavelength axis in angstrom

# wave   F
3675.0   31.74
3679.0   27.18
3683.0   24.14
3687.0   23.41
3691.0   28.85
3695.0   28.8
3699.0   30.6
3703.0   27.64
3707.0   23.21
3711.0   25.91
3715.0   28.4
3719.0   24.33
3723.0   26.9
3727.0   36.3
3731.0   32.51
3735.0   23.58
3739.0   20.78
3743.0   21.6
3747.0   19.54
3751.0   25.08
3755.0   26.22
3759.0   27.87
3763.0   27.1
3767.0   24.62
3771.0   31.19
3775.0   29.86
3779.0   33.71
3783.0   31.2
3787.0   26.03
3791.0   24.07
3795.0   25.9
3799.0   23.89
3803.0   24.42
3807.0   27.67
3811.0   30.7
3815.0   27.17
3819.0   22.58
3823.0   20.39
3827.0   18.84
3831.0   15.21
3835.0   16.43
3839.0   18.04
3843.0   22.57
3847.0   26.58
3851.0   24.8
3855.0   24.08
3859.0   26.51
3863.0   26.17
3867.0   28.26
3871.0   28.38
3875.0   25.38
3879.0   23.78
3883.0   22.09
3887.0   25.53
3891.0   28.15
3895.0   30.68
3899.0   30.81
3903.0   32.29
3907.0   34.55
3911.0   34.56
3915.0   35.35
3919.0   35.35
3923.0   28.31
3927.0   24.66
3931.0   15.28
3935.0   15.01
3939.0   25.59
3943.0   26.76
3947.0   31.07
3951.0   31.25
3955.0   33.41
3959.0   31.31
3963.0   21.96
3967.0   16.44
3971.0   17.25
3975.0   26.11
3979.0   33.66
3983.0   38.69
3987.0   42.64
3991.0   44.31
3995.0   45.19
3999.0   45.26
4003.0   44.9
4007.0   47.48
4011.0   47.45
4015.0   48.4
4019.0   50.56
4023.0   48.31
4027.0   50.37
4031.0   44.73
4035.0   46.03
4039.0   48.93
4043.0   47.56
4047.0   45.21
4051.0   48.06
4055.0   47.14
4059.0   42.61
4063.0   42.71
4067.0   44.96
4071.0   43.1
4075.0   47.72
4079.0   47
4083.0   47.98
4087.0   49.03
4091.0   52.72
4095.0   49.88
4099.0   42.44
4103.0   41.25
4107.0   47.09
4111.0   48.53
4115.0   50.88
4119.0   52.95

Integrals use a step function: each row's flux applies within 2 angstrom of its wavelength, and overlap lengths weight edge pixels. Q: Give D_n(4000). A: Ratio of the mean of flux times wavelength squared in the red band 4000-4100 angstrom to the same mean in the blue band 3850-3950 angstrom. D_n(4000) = 1.85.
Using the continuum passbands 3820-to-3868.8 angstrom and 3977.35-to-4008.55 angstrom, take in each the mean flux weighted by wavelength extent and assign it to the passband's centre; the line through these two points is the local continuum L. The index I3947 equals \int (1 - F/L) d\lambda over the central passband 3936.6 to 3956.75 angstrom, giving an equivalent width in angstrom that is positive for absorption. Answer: 4.0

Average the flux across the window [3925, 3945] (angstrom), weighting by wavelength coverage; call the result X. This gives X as 21.5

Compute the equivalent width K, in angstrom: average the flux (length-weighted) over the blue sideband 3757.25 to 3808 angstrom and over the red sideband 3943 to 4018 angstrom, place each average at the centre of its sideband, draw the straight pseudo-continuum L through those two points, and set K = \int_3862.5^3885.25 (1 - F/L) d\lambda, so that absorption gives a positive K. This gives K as 4.1 angstrom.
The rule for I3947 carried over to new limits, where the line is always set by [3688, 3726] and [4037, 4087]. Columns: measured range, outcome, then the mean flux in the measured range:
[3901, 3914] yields 1.4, 33.9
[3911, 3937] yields 8.3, 26.3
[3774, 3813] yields 5.1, 27.7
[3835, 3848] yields 5.0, 21.2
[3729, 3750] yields 3.9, 23.7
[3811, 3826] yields 4.1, 24.1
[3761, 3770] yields 1.2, 26.5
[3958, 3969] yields 4.9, 22.5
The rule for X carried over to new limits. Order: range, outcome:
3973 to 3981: 29.9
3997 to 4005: 45.1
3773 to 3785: 31.6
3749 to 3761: 26.4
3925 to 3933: 20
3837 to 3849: 22.4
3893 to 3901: 30.7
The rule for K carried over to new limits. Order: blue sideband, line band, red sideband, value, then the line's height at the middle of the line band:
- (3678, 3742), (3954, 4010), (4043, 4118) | 8.7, 41.4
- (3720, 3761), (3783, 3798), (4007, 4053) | 1.9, 29.8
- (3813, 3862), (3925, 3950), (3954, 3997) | 5.0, 29.2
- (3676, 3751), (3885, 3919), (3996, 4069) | 5.9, 38.4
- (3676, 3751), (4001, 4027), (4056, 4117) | -3.3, 42.6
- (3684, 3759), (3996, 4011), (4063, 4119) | -1.4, 42.2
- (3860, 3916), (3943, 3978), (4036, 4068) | 9.5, 36.4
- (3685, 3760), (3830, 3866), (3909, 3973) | 5.2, 26.4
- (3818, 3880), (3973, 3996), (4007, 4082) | 0.8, 39.5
